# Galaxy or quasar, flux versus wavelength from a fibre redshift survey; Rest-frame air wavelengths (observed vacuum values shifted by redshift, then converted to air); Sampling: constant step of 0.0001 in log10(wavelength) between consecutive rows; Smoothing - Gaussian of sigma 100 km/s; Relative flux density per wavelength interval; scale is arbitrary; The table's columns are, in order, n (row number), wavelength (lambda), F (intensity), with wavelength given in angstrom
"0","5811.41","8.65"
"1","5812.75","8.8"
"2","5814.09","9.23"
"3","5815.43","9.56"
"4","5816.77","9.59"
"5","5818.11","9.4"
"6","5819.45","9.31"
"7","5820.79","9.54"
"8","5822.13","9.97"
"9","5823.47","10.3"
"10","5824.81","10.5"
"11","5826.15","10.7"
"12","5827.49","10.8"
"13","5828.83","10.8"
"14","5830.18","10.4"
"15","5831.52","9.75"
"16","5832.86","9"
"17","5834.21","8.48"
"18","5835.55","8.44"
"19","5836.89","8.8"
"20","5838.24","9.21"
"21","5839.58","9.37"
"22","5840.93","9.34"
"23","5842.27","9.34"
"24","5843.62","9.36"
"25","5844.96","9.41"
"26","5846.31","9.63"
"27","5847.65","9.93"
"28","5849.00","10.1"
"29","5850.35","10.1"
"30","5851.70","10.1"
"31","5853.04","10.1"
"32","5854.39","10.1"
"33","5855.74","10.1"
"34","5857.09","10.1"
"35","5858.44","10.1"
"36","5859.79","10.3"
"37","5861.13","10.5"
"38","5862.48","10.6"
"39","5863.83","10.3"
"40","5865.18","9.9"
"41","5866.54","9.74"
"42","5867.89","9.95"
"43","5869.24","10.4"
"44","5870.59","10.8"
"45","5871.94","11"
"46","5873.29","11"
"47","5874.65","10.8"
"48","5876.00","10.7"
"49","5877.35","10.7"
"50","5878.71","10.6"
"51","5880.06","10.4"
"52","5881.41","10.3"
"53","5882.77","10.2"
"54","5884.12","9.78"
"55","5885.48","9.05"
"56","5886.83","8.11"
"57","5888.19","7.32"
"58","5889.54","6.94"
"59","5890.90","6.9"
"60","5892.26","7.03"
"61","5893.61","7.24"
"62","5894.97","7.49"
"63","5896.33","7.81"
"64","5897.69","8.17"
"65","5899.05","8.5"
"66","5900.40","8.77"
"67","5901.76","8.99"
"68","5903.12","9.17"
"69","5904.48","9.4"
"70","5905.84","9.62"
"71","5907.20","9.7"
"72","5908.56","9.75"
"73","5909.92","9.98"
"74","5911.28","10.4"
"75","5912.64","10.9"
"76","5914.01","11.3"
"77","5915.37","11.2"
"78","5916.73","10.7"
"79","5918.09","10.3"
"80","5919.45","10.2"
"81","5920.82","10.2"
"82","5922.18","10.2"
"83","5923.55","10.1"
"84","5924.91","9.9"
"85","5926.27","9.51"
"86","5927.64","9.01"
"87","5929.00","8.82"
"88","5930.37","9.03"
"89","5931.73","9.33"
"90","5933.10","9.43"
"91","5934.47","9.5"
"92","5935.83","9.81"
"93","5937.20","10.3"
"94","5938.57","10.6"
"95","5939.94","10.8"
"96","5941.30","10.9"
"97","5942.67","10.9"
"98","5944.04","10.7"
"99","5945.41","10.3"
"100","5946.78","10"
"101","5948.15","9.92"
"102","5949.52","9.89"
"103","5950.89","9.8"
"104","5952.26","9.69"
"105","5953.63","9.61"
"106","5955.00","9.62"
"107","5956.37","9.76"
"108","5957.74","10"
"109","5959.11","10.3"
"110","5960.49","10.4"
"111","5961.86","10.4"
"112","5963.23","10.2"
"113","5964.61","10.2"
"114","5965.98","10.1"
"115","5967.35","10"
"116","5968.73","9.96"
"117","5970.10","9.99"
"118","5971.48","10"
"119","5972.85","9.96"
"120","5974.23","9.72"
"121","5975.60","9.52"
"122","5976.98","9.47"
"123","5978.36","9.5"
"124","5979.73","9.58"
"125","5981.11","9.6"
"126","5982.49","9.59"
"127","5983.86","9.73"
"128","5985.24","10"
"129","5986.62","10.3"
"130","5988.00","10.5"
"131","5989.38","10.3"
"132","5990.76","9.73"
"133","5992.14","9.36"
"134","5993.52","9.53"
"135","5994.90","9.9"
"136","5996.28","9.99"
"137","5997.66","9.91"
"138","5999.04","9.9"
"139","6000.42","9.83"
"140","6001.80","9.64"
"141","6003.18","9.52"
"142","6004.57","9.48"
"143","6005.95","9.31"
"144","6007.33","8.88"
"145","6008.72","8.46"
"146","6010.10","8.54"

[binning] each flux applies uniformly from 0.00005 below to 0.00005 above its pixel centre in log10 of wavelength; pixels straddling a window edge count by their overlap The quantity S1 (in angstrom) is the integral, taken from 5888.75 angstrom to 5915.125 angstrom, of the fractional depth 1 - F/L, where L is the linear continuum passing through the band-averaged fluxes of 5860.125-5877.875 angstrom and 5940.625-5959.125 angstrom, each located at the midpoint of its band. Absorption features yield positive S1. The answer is 3.7 angstrom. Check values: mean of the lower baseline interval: 10.5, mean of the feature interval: 8.88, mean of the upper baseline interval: 10.1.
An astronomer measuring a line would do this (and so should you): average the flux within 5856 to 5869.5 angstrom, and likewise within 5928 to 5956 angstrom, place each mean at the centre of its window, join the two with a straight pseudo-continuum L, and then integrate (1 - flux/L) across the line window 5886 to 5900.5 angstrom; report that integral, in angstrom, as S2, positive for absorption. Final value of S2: 3.53 angstrom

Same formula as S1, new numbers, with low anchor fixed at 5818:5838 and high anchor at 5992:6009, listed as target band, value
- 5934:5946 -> -1.0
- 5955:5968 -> -0.7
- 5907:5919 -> -1.1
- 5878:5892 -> 1.1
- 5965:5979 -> -0.4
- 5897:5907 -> 0.7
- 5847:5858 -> -0.4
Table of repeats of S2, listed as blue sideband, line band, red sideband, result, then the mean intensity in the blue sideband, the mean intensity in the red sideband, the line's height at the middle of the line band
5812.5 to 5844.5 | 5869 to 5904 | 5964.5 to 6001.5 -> 2.0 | 9.59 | 9.85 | 9.69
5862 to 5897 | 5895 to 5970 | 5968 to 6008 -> -2.3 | 9.42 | 9.75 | 9.58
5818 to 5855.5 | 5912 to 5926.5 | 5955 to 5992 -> -0.9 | 9.73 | 9.94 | 9.86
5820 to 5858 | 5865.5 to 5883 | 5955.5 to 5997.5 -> -1.2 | 9.78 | 9.92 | 9.81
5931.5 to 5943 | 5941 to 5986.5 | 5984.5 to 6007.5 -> 0.1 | 10.2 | 9.79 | 10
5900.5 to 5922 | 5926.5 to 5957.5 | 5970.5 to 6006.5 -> 0.2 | 10.1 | 9.77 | 9.96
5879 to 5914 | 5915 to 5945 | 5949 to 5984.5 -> -2.1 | 8.94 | 9.87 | 9.39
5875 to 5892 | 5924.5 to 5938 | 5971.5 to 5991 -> 0.1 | 9.22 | 9.83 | 9.52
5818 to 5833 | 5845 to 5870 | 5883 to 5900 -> -2.9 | 10.1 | 7.94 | 9.05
